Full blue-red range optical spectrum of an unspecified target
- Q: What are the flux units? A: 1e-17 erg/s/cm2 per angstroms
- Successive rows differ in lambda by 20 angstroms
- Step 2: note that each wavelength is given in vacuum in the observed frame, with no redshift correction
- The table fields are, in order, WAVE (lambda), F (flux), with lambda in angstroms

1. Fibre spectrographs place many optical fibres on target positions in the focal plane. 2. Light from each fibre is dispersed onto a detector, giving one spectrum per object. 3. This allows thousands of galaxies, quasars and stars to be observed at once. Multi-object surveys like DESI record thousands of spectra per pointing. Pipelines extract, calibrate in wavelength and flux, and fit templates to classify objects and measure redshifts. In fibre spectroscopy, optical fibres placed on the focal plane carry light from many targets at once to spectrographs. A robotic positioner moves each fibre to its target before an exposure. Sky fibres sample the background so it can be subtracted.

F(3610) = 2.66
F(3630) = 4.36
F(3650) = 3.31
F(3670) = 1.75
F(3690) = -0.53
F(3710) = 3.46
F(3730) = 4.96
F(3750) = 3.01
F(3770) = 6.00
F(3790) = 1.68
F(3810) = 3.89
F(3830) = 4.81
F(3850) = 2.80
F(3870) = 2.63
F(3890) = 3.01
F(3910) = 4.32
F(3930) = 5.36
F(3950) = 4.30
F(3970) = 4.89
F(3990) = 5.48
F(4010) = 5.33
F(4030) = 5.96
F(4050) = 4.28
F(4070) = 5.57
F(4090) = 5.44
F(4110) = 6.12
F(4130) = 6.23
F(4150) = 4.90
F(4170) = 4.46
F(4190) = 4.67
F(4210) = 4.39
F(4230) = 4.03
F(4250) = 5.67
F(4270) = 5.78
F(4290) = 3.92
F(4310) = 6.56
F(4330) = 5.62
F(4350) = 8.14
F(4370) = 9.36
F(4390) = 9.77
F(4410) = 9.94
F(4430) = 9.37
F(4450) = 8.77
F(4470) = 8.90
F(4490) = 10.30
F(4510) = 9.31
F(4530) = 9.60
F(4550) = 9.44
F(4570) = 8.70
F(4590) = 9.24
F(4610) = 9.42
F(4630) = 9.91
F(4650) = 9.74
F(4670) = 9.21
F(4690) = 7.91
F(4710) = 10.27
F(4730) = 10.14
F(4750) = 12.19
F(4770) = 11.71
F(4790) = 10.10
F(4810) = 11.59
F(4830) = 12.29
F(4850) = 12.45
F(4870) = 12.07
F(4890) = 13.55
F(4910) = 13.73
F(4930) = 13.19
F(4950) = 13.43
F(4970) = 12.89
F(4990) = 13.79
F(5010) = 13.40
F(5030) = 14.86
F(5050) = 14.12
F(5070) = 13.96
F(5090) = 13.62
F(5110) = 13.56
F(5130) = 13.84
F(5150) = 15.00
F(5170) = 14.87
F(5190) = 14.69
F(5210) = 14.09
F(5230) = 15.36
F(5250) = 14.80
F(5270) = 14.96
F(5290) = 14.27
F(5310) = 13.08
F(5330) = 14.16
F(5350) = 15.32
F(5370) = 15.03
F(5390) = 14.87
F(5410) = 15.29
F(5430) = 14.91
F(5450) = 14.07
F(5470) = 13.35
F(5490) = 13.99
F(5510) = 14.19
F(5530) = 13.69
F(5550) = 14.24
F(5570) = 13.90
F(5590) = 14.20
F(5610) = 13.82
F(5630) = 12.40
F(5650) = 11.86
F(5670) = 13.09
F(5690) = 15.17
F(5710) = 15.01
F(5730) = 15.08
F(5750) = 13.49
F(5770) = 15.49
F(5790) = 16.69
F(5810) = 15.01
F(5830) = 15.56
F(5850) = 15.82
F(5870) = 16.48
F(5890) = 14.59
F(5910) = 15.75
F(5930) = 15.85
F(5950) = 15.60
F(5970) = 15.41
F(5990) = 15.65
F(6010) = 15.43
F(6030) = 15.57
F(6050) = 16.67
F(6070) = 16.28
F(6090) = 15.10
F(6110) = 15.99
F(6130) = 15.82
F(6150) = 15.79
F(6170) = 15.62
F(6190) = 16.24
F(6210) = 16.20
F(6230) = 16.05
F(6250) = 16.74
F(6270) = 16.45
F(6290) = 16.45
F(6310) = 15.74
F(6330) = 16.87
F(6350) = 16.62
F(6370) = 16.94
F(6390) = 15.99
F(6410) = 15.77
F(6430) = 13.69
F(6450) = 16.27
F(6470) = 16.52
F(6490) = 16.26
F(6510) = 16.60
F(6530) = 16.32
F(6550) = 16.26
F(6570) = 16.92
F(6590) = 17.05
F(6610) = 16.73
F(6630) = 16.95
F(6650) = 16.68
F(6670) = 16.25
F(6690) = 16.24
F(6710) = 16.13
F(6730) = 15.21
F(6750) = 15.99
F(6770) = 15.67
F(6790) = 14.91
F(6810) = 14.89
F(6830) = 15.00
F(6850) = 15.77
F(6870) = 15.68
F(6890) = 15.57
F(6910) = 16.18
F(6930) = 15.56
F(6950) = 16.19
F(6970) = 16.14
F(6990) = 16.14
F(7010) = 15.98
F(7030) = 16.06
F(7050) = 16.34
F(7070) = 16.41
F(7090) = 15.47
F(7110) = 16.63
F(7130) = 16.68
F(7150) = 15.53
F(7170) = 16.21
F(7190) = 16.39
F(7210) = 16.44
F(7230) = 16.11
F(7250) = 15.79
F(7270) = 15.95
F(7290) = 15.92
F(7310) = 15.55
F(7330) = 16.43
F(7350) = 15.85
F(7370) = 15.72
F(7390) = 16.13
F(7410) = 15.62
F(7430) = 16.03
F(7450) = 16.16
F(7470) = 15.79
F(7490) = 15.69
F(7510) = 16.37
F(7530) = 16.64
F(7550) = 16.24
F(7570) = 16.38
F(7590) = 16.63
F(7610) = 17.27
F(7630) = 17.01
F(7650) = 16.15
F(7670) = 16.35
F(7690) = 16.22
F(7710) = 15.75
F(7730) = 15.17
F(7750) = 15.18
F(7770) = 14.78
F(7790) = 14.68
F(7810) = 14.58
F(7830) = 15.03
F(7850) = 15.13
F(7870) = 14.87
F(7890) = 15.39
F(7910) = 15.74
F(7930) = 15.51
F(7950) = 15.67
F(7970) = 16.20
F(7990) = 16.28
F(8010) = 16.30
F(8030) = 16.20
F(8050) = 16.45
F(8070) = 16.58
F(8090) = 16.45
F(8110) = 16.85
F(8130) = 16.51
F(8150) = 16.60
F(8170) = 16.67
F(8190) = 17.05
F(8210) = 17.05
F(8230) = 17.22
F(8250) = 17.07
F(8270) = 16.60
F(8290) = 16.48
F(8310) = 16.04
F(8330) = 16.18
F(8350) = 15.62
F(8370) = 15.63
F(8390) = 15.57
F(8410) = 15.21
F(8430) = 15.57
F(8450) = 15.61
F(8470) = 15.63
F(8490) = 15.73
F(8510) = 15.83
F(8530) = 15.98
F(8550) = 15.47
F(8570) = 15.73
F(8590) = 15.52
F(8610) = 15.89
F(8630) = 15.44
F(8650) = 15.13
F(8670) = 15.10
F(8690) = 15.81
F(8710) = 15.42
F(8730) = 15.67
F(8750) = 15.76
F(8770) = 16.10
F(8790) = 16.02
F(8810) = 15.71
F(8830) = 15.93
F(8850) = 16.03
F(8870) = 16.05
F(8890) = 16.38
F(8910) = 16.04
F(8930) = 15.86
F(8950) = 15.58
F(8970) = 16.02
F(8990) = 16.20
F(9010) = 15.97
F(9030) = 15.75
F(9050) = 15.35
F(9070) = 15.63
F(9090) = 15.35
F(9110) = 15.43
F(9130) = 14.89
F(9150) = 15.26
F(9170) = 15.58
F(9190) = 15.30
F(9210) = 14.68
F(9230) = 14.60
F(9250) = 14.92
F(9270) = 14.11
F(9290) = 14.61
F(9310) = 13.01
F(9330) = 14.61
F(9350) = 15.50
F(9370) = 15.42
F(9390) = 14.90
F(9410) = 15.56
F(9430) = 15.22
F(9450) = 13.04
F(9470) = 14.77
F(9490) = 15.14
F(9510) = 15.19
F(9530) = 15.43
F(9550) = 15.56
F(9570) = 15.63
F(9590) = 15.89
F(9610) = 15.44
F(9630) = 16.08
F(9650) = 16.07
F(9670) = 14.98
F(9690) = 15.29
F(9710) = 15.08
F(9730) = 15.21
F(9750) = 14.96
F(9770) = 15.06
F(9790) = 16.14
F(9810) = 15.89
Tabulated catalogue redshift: 0.090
